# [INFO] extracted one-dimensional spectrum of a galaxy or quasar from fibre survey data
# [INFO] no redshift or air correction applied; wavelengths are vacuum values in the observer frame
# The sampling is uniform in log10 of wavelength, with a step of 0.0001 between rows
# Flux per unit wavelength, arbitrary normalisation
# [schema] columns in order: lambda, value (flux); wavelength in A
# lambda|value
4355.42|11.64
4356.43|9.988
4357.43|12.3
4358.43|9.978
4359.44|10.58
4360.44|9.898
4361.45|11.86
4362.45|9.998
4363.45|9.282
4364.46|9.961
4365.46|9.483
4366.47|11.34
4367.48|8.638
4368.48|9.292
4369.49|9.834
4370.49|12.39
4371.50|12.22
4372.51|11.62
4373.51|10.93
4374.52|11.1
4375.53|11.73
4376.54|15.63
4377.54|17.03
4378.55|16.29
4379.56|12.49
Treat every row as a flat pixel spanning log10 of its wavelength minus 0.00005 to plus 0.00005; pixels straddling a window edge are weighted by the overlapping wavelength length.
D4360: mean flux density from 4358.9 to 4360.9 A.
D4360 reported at 10.2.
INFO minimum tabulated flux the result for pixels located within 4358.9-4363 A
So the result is 9.898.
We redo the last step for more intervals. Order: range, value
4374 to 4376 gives 11.1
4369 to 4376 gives 9.834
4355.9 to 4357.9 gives 9.988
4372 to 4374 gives 10.93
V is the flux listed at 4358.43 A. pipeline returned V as 9.978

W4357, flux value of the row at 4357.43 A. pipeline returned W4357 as 12.3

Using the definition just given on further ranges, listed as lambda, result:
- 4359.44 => 10.58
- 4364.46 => 9.961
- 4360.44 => 9.898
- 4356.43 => 9.988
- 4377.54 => 17.03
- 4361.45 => 11.86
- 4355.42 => 11.64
